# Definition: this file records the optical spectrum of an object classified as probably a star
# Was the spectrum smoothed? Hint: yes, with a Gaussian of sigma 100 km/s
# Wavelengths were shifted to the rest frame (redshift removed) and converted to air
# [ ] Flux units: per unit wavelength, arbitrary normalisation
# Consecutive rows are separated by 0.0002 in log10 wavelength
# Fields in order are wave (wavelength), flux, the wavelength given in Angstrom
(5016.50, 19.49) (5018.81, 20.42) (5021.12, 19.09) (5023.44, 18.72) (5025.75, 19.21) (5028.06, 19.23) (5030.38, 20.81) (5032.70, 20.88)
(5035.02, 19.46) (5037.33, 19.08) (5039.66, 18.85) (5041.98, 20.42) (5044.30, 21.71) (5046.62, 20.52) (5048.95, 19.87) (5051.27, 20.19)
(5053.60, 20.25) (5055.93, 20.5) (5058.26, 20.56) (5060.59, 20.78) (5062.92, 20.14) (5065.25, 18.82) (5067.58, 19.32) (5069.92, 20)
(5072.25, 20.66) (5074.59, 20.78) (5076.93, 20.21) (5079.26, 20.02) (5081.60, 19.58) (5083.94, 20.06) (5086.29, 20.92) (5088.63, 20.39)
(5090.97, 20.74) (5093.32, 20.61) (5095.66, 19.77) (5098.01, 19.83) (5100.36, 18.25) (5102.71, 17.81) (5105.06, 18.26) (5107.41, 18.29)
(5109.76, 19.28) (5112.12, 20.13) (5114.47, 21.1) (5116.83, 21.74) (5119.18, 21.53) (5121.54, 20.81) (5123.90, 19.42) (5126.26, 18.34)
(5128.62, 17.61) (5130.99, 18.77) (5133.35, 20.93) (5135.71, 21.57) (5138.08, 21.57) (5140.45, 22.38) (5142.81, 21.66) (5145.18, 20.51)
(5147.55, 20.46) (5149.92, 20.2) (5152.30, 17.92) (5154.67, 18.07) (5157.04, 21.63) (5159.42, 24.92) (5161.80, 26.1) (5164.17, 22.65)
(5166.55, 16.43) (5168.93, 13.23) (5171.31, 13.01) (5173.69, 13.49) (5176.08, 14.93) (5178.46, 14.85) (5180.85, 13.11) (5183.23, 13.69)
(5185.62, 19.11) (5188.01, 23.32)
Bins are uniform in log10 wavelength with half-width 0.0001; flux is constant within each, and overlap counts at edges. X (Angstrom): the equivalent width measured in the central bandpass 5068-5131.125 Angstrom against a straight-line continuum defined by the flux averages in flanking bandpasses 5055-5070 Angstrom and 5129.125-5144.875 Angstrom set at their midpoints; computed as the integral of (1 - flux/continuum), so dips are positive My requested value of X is 2.0 Angstrom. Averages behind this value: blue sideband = 20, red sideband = 21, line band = 19.8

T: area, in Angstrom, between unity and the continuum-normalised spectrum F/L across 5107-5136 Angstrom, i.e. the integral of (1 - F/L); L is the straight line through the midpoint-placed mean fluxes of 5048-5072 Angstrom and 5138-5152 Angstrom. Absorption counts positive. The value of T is 1.0 Angstrom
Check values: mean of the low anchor 20.1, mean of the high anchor 20.9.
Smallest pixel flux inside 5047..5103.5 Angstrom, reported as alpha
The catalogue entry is 17.81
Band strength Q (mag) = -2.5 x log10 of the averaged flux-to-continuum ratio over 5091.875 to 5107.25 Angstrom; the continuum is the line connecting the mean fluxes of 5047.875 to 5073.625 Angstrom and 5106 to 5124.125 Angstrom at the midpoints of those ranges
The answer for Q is 0.066 mag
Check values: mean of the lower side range 20.1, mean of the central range 19.1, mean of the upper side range 20.3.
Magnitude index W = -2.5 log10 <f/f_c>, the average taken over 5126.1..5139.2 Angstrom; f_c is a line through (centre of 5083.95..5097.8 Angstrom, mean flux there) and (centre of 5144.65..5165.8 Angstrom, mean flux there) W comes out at 0.058 mag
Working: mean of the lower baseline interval 20.4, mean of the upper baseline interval 21.3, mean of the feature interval 19.9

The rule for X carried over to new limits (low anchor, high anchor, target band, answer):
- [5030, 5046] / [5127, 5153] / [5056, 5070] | 0.16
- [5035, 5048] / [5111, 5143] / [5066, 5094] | 0.02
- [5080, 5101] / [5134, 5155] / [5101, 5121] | 0.50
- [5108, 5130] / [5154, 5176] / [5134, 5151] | -1.68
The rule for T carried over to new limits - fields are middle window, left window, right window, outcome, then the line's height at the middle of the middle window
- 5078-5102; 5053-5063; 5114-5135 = 0.34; 20.3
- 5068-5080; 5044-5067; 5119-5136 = -0.10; 20.1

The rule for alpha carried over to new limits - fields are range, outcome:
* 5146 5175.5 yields 13.01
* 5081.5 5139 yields 17.61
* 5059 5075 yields 18.82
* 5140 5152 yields 20.2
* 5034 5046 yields 18.85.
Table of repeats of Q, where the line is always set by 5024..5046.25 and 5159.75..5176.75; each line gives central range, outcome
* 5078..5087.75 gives -0.06 mag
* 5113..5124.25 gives -0.14 mag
